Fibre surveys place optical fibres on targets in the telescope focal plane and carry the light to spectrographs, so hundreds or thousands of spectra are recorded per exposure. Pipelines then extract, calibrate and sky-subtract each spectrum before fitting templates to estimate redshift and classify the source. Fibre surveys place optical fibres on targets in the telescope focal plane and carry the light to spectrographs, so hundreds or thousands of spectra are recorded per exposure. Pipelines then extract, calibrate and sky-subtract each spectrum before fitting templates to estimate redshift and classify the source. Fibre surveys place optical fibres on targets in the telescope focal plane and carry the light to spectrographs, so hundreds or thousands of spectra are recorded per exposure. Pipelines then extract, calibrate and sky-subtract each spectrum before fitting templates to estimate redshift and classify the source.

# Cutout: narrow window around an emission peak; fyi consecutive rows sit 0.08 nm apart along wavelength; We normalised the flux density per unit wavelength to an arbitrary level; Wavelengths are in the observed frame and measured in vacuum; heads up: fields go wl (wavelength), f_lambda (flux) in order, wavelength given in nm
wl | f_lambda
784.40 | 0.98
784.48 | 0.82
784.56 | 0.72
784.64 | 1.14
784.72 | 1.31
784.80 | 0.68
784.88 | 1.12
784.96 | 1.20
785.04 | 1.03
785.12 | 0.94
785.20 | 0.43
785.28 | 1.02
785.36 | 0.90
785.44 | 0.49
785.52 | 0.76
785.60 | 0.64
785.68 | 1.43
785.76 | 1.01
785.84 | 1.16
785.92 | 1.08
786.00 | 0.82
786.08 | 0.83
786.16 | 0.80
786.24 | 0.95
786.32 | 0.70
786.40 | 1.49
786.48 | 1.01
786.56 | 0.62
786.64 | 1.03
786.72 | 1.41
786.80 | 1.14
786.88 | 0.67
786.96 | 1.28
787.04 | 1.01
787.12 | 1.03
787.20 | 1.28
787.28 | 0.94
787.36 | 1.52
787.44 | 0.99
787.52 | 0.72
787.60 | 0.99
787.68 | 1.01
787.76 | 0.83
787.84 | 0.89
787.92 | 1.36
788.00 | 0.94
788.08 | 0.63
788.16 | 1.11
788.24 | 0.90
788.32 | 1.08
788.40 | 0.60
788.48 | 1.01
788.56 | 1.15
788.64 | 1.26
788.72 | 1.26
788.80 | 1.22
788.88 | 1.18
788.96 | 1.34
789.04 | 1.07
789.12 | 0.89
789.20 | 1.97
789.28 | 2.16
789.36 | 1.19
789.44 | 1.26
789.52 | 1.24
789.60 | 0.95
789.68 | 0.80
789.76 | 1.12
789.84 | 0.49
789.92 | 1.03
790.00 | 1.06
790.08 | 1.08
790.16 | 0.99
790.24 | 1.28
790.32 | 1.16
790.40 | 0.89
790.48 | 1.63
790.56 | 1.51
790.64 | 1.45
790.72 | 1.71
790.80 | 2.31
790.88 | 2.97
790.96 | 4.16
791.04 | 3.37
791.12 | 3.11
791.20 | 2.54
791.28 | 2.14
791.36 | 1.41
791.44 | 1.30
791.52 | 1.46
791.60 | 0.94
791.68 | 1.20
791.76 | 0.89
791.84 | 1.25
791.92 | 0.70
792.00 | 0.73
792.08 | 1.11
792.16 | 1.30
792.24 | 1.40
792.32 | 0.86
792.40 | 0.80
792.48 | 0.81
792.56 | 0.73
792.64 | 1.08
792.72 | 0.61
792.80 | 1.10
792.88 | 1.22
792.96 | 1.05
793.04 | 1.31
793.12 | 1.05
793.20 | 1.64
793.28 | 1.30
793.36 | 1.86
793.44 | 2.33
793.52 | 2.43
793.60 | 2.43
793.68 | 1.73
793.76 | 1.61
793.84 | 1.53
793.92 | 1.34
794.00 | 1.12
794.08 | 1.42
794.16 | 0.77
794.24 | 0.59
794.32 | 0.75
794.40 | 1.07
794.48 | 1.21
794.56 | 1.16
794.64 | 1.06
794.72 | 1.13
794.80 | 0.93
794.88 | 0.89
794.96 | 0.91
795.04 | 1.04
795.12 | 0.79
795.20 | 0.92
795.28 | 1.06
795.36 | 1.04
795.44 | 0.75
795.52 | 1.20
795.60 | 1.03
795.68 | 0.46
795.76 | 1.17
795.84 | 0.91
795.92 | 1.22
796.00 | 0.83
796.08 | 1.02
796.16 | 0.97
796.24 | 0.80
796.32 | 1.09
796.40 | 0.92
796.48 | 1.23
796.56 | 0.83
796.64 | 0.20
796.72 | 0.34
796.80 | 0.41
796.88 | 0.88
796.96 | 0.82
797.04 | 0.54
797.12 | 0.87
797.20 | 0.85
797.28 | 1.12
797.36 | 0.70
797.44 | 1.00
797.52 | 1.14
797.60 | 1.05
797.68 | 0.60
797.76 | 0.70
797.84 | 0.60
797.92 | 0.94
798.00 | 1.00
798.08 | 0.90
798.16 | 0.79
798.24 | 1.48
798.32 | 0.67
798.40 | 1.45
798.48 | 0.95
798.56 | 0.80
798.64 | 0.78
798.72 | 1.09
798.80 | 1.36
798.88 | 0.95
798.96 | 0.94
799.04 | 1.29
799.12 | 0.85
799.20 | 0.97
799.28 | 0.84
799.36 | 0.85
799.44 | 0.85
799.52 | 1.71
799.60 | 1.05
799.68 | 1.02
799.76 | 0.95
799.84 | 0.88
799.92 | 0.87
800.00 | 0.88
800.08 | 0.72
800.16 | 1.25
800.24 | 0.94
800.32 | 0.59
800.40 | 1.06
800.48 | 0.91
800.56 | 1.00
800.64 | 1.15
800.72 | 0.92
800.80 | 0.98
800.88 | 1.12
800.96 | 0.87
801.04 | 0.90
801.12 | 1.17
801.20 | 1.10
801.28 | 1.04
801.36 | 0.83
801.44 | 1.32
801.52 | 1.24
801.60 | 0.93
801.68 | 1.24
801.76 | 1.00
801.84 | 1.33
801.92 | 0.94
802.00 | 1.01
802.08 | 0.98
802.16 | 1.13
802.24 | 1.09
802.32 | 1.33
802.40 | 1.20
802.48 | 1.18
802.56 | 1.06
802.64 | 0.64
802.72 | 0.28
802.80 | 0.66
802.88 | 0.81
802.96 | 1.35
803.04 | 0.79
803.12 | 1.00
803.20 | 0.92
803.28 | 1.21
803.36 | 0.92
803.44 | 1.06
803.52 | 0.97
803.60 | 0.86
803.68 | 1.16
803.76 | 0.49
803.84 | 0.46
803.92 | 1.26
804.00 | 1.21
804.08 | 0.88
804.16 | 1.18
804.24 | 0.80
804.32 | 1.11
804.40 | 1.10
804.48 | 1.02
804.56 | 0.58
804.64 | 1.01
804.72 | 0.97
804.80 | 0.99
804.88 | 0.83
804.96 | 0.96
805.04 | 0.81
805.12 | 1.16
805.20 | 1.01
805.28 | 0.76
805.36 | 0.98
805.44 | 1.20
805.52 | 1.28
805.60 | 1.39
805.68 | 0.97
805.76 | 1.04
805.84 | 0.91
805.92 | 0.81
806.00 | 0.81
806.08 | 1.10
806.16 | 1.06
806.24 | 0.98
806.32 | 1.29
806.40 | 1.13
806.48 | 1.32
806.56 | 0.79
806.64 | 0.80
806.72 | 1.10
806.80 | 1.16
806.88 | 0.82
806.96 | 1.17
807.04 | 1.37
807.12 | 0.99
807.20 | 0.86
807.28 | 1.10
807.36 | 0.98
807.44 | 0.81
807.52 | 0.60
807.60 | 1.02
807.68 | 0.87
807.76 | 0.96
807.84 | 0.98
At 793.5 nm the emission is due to [N II] 6583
